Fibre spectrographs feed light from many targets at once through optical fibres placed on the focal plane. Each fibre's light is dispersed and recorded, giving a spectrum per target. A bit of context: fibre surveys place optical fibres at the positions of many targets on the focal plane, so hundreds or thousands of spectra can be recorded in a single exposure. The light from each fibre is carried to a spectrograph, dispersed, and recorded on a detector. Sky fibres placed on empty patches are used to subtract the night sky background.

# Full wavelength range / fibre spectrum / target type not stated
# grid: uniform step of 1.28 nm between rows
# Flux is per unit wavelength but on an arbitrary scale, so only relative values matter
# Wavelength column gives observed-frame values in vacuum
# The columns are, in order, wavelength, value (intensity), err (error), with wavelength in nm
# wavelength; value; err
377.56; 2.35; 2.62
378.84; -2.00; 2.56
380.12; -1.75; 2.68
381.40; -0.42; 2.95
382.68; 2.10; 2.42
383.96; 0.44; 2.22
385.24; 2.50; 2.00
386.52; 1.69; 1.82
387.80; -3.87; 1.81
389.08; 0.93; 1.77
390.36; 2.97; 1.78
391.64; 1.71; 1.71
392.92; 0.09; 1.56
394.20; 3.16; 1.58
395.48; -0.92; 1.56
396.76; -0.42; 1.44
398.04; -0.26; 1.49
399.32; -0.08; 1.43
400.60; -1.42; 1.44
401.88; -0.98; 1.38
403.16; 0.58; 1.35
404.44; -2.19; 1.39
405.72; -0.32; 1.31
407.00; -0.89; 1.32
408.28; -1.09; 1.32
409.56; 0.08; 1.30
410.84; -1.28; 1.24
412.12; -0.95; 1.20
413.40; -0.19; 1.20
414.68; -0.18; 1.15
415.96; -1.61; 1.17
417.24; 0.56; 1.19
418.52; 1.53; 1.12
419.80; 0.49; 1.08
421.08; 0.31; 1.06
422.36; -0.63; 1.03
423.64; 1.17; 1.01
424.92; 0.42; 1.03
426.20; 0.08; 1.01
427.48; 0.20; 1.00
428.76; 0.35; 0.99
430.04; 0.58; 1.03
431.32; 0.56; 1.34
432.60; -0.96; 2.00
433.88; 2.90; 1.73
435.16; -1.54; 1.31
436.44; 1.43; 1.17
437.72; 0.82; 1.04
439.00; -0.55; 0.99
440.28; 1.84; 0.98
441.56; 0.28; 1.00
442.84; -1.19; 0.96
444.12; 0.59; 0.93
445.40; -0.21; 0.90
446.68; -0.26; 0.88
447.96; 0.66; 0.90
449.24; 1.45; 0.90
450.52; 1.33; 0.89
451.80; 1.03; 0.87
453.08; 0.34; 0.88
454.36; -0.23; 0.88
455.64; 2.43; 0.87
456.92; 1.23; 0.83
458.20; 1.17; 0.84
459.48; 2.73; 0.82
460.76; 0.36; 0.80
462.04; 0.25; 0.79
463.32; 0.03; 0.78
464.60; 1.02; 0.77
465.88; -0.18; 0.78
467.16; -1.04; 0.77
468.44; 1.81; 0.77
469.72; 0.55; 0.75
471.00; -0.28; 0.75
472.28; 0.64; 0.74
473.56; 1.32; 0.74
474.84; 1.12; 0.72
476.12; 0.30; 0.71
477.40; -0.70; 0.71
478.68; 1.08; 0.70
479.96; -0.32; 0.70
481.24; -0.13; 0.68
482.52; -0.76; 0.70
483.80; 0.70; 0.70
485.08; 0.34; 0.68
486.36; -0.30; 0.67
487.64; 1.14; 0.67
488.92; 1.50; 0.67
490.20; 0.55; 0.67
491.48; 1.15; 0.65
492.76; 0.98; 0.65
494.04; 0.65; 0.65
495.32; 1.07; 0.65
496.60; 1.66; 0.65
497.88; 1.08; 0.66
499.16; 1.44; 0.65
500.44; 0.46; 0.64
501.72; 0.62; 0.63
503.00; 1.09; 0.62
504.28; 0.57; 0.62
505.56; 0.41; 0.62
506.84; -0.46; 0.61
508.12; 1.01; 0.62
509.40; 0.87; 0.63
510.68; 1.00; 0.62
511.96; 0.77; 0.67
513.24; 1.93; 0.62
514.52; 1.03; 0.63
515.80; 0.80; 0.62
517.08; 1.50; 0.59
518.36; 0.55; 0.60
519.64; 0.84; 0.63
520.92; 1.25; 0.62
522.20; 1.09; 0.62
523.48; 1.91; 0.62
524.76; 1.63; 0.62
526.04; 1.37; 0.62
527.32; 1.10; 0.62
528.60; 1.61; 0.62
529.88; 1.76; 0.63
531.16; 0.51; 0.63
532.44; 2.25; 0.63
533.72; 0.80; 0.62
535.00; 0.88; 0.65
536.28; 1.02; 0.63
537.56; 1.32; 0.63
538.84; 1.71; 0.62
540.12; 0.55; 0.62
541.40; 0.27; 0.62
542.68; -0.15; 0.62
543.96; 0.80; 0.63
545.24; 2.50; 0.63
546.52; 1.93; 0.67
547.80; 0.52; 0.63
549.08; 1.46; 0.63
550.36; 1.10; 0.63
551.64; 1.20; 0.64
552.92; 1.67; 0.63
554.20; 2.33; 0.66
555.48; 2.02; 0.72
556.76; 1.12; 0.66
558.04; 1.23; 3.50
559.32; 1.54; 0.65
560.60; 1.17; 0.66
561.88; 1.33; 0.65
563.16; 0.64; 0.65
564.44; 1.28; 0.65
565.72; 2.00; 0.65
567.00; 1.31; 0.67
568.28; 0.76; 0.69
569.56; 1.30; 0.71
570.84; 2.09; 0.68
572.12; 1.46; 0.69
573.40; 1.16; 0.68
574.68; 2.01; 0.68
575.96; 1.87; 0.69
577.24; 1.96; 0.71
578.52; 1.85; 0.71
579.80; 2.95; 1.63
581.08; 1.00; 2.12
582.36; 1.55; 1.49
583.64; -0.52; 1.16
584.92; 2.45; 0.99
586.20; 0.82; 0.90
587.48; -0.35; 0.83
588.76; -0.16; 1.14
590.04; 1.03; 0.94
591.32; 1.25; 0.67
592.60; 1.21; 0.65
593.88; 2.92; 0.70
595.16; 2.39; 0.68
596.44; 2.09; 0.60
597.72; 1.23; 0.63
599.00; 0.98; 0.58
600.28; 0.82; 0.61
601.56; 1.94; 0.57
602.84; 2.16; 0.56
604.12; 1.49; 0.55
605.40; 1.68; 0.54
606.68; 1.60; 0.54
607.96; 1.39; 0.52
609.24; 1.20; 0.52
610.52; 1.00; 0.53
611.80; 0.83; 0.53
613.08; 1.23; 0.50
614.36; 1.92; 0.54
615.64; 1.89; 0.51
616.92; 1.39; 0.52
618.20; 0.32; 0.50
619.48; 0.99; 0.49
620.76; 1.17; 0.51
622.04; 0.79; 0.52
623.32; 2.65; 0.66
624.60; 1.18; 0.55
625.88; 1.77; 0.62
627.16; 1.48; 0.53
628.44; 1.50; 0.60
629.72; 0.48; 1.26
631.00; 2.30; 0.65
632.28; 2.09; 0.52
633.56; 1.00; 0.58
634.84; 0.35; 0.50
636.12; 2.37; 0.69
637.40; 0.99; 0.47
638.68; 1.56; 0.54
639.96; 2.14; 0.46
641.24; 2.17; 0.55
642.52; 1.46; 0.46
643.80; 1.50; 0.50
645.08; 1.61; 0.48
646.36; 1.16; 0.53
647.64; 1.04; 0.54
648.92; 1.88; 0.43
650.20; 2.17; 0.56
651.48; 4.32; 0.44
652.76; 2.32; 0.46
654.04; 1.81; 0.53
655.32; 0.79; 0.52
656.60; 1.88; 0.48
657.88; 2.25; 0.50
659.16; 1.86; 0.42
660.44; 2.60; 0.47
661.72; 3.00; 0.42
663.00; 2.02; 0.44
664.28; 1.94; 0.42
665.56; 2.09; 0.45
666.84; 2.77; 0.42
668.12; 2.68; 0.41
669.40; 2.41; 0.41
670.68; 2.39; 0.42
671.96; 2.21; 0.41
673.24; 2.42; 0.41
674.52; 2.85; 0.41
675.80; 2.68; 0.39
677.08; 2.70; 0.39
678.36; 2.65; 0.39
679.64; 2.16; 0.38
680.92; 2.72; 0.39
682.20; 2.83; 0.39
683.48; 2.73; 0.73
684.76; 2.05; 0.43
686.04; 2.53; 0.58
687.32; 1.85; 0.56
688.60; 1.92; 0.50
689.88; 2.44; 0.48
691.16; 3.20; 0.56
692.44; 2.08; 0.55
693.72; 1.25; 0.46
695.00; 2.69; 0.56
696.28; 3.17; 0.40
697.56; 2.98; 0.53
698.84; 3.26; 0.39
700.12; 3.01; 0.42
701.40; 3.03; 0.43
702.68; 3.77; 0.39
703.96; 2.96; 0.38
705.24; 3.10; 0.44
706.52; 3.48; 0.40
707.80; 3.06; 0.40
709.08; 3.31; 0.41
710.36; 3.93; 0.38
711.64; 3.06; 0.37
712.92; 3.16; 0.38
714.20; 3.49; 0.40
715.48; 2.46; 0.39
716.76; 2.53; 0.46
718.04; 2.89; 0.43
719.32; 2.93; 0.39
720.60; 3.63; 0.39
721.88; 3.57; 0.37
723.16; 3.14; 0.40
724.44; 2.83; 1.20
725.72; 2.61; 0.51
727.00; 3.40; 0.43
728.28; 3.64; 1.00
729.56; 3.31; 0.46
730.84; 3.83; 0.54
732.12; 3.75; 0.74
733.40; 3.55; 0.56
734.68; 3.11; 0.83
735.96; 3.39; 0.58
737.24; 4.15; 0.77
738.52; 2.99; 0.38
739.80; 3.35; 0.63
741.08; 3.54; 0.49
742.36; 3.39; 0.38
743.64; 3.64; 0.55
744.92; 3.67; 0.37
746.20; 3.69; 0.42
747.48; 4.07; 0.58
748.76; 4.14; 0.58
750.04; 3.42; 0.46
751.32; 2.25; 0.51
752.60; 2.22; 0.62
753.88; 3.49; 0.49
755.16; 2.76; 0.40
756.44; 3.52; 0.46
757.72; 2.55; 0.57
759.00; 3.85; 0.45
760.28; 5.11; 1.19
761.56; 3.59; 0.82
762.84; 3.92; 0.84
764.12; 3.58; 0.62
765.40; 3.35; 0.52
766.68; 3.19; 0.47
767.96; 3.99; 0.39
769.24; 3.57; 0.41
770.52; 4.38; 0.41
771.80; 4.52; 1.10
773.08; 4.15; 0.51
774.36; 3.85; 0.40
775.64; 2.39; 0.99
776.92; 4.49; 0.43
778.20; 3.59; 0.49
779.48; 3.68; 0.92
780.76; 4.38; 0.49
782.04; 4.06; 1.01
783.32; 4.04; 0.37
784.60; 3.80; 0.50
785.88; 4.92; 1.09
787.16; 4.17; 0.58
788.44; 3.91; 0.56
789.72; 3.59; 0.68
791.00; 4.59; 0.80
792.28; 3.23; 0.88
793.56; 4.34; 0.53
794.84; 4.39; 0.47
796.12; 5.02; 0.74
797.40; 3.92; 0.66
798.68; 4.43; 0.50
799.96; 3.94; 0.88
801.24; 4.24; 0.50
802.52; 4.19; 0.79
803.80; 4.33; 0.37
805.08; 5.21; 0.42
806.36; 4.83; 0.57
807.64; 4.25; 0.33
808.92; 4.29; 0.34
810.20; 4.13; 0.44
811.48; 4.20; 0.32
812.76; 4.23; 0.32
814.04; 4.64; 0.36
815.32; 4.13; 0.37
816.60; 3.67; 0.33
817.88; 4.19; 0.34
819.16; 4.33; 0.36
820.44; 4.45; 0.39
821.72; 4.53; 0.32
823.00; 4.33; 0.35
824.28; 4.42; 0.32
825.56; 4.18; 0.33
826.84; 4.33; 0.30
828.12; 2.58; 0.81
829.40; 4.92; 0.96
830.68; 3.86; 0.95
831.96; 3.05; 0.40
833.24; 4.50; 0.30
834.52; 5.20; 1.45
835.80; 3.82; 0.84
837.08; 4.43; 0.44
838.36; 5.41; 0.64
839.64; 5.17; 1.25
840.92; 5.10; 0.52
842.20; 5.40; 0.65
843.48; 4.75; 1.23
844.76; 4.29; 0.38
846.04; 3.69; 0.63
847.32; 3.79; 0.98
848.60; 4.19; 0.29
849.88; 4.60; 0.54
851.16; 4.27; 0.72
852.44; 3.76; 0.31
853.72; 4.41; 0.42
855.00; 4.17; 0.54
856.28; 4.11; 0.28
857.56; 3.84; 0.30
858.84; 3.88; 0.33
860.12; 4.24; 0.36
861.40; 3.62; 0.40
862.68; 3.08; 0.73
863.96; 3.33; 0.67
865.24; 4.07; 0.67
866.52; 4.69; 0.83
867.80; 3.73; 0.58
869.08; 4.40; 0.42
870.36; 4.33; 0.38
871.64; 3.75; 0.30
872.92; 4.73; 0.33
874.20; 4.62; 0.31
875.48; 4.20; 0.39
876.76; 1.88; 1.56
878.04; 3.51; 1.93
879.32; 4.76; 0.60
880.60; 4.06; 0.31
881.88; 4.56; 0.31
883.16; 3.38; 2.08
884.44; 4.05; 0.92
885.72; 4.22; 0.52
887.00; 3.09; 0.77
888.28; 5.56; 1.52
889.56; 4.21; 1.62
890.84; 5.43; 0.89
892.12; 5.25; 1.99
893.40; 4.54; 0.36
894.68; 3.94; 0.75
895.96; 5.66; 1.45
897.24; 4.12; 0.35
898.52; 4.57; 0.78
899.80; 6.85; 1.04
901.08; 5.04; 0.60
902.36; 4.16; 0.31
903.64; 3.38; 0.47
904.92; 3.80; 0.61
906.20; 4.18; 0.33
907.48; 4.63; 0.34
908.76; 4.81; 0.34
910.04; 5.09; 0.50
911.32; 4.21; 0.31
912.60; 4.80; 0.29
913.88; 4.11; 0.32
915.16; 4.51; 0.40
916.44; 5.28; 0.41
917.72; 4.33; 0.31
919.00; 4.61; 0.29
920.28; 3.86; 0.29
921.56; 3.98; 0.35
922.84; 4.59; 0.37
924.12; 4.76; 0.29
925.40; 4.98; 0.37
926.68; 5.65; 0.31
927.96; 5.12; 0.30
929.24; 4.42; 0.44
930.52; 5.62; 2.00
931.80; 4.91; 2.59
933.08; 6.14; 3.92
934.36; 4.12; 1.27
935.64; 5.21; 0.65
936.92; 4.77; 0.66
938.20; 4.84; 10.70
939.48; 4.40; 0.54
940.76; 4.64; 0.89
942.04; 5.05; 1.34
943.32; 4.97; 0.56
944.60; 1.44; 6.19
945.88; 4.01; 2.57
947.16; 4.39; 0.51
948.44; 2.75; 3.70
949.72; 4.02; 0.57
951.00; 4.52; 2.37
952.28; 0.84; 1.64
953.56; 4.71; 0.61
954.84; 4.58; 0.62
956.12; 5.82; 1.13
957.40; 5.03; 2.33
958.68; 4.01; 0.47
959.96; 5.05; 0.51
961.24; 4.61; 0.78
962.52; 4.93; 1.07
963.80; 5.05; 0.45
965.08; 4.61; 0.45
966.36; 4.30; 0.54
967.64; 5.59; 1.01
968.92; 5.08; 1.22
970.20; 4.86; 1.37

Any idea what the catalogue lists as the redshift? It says 0.75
